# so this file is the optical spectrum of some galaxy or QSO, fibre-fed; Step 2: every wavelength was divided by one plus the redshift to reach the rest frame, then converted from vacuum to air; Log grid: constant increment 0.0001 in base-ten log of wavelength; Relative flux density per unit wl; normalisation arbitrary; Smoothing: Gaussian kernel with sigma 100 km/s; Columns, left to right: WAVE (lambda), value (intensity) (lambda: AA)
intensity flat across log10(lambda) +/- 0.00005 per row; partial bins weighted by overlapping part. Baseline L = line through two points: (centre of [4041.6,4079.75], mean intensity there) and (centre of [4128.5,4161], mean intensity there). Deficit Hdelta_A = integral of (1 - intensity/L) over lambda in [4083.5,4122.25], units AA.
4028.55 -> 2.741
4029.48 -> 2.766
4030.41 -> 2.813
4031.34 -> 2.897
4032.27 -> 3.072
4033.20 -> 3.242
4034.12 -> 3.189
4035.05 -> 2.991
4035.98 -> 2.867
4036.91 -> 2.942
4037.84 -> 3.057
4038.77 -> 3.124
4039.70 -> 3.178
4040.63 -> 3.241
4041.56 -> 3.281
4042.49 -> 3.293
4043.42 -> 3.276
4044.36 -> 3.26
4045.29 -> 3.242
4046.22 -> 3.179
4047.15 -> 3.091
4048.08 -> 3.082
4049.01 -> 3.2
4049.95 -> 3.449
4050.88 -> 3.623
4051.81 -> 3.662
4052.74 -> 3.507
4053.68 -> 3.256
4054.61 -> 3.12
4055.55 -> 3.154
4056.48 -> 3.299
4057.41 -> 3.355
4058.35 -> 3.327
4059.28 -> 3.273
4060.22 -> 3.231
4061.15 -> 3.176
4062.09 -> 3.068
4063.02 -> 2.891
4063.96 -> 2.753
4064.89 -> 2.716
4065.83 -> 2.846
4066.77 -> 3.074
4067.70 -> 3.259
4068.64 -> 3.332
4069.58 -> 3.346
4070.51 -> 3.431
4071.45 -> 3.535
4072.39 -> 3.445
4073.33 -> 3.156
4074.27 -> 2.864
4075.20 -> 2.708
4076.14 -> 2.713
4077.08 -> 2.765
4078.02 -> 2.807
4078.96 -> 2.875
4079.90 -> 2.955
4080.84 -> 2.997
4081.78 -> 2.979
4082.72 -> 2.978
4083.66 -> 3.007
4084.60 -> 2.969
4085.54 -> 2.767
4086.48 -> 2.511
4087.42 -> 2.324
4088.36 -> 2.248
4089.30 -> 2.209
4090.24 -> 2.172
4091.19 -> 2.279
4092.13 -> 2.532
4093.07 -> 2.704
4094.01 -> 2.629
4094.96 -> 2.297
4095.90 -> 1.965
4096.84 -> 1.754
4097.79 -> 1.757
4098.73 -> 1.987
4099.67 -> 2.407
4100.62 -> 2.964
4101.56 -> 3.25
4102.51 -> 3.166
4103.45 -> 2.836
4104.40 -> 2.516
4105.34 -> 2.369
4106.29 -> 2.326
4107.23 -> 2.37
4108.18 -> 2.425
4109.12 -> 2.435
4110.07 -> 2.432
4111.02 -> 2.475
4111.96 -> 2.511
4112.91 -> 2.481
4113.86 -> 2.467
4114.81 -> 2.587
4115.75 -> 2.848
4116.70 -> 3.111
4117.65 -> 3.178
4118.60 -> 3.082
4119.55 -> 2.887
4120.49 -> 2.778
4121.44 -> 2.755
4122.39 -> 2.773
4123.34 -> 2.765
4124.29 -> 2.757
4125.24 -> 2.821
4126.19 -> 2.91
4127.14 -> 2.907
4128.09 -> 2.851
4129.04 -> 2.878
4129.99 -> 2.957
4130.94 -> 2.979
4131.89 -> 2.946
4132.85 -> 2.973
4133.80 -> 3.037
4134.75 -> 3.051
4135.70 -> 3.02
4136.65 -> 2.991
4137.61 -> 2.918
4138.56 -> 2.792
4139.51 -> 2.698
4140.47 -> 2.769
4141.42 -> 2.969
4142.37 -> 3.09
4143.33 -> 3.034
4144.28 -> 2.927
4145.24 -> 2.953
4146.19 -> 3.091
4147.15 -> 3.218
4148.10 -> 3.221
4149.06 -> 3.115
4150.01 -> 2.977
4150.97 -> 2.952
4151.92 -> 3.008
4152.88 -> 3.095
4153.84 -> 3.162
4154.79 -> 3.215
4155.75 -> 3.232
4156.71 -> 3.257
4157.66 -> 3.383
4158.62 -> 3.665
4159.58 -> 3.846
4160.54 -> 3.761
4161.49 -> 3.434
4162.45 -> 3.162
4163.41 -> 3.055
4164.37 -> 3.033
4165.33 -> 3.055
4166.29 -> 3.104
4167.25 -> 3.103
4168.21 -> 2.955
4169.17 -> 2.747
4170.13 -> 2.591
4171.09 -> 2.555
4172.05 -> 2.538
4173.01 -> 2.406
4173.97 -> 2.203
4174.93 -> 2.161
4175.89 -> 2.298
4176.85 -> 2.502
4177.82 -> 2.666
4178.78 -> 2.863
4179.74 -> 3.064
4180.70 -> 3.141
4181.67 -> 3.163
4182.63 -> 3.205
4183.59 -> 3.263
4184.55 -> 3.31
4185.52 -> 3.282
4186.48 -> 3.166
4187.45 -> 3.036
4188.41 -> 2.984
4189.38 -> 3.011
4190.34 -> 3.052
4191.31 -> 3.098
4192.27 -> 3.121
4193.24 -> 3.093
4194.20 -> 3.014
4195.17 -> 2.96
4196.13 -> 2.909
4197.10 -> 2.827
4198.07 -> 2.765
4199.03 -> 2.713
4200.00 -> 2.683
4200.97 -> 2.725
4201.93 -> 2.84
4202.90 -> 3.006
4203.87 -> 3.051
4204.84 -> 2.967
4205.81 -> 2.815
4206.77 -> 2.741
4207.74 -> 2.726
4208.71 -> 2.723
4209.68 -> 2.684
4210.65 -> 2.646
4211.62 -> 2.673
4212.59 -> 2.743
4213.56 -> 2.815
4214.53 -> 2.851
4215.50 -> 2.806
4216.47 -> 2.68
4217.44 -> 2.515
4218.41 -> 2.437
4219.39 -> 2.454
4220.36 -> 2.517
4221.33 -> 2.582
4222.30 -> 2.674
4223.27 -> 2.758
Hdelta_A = 7.1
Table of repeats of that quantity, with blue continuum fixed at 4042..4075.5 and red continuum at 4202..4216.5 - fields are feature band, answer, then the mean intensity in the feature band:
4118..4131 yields 0.7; 2.86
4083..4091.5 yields 1.7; 2.51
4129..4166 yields -1.7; 3.1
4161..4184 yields 0.4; 2.84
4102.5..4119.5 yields 2.4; 2.64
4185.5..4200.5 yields -0.7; 2.97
